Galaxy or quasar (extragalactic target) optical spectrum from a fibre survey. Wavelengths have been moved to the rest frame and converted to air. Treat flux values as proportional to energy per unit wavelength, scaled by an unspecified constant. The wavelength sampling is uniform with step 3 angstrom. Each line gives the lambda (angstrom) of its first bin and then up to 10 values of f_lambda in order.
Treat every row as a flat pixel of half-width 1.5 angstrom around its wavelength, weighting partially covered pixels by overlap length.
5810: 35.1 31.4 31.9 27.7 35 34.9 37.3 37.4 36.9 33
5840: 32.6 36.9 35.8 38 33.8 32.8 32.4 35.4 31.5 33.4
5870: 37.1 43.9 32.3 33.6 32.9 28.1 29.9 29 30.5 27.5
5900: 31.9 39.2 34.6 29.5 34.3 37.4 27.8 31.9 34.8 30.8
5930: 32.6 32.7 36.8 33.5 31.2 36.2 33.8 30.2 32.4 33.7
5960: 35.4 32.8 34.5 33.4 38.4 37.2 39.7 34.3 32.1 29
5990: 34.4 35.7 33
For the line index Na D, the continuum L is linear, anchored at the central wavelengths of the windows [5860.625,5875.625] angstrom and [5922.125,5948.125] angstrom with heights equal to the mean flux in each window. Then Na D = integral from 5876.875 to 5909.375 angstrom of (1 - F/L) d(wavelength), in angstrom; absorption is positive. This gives 3.2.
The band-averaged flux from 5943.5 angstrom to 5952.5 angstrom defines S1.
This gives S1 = 33.4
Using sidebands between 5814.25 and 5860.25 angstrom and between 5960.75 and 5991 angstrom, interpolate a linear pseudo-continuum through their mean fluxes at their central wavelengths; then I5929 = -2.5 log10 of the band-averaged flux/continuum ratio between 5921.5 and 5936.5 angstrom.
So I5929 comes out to 0.043 mag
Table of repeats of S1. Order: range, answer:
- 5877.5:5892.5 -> 30.7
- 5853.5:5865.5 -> 33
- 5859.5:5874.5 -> 36.3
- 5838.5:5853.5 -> 35.4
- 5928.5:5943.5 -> 33.4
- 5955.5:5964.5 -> 34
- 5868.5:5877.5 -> 37.8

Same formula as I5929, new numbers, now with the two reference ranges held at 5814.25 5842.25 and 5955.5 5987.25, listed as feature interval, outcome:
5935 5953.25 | 0.04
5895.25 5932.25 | 0.06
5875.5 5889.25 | 0.10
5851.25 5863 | 0.02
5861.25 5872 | -0.01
